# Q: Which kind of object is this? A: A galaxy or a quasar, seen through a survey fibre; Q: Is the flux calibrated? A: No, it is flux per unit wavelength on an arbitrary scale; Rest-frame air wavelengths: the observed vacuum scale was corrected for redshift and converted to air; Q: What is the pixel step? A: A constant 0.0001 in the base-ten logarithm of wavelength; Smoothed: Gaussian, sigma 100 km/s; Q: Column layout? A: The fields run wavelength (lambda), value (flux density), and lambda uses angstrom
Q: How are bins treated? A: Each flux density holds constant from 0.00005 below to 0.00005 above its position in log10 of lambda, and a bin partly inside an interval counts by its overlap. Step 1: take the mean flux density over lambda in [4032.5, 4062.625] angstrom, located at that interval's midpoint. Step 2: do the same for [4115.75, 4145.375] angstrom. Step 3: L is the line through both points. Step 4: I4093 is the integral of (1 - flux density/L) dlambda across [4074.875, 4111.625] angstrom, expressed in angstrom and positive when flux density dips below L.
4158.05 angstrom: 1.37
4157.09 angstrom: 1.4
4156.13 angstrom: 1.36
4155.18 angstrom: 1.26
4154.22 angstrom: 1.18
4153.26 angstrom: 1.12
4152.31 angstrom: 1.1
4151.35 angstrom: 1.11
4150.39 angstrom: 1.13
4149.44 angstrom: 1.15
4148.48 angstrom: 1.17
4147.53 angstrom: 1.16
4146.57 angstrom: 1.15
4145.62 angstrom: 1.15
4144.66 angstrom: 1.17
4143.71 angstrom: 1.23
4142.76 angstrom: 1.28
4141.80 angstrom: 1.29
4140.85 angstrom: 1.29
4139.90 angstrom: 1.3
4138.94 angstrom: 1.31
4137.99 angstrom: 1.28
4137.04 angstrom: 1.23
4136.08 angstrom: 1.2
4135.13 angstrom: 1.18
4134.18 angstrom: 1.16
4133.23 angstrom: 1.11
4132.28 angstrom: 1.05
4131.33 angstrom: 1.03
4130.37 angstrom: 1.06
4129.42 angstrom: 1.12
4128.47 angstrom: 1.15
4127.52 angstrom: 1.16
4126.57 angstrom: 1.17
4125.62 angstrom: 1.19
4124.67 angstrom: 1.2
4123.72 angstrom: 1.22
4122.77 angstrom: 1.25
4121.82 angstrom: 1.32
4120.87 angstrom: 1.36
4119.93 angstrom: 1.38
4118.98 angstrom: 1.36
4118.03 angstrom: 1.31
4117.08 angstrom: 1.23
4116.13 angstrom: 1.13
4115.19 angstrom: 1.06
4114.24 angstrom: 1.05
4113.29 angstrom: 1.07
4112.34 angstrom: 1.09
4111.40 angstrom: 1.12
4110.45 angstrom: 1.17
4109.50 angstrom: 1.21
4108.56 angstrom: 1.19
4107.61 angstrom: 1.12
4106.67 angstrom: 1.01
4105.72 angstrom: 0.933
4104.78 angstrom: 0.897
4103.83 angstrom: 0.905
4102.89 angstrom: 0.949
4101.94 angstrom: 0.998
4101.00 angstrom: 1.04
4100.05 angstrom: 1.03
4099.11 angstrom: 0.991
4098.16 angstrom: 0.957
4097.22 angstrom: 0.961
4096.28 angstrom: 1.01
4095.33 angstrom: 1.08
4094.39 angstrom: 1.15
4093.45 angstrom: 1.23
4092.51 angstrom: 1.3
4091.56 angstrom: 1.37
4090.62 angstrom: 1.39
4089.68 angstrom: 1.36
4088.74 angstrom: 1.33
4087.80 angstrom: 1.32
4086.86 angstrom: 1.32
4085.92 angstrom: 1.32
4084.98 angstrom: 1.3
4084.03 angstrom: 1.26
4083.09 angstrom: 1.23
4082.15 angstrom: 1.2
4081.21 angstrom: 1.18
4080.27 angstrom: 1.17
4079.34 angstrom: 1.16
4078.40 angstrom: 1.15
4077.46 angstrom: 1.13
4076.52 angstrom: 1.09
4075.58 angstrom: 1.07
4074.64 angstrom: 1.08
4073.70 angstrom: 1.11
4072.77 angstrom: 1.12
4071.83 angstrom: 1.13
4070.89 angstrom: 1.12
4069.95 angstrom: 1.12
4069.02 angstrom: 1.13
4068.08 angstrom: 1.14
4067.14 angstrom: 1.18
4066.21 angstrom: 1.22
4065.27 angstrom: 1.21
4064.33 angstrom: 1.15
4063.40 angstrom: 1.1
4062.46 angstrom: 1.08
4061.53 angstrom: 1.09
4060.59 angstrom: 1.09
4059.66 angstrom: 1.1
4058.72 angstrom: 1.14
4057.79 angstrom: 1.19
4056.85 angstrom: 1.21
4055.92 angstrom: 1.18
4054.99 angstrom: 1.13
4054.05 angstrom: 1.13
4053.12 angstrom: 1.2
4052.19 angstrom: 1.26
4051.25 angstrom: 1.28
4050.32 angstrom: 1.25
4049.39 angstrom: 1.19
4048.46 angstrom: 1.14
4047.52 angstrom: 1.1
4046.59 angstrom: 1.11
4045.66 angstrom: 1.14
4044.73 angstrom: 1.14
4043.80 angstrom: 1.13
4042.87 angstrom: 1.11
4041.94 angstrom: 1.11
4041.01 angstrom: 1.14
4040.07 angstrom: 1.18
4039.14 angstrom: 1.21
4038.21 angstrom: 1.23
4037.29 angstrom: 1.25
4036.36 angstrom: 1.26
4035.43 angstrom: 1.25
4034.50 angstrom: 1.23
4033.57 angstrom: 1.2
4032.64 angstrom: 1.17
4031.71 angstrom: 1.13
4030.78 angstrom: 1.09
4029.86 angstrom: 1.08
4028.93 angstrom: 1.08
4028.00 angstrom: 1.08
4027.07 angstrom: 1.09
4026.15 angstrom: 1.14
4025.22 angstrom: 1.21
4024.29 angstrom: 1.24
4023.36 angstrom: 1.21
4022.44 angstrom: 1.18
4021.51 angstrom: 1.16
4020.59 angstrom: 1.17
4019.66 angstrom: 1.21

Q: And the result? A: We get 1.6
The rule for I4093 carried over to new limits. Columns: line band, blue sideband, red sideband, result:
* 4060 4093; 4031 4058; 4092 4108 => -3.0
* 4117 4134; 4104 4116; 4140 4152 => -1.2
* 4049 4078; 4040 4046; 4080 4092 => 1.4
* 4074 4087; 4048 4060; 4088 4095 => 0.8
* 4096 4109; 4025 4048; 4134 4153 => 2.0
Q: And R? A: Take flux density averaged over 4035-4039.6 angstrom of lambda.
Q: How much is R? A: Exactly 1.24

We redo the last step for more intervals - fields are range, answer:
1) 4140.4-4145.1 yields 1.25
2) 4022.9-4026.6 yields 1.2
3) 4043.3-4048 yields 1.12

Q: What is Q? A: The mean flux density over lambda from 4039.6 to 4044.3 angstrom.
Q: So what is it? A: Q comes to 1.13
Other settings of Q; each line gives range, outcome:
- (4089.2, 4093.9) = 1.33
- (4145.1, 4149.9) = 1.15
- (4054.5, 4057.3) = 1.17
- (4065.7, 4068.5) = 1.18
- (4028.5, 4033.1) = 1.11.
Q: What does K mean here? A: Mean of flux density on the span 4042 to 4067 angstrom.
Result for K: 1.16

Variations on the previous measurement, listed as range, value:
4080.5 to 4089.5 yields 1.27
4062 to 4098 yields 1.18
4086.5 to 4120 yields 1.14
